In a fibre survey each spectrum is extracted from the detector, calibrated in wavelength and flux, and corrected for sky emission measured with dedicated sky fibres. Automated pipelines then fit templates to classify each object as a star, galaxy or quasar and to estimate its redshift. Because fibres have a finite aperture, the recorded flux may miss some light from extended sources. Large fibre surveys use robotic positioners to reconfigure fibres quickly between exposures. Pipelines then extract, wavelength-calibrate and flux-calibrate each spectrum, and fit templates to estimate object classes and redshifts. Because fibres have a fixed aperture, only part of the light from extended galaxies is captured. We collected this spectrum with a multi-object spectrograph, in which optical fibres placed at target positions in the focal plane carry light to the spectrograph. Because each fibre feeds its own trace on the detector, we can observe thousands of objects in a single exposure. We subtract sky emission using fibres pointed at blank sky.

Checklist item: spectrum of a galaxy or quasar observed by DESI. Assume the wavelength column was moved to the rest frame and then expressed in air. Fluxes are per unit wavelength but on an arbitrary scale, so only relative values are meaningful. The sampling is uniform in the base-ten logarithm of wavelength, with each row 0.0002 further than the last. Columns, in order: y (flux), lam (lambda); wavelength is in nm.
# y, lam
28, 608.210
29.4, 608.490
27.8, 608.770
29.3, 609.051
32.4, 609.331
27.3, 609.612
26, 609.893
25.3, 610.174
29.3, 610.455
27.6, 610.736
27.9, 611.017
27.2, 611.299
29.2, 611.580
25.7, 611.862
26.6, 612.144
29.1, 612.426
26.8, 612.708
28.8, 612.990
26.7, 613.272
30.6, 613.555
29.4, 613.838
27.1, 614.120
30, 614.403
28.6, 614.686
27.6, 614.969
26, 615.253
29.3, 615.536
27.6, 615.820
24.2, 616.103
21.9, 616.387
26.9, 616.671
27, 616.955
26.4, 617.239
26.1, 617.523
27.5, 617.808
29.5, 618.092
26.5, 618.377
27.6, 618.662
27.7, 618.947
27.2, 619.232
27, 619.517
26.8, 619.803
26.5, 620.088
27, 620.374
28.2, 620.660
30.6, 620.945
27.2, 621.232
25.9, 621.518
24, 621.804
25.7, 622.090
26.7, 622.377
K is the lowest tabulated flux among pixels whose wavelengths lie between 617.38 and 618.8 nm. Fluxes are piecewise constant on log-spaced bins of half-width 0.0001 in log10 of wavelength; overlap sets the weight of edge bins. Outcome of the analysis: 26.1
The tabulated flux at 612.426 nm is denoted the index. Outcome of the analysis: 29.1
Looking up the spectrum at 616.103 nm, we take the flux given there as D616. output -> 24.2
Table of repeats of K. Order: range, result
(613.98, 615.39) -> 26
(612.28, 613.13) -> 26.8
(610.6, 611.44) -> 27.2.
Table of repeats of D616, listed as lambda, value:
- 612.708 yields 26.8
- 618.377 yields 26.5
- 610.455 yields 29.3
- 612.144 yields 26.6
